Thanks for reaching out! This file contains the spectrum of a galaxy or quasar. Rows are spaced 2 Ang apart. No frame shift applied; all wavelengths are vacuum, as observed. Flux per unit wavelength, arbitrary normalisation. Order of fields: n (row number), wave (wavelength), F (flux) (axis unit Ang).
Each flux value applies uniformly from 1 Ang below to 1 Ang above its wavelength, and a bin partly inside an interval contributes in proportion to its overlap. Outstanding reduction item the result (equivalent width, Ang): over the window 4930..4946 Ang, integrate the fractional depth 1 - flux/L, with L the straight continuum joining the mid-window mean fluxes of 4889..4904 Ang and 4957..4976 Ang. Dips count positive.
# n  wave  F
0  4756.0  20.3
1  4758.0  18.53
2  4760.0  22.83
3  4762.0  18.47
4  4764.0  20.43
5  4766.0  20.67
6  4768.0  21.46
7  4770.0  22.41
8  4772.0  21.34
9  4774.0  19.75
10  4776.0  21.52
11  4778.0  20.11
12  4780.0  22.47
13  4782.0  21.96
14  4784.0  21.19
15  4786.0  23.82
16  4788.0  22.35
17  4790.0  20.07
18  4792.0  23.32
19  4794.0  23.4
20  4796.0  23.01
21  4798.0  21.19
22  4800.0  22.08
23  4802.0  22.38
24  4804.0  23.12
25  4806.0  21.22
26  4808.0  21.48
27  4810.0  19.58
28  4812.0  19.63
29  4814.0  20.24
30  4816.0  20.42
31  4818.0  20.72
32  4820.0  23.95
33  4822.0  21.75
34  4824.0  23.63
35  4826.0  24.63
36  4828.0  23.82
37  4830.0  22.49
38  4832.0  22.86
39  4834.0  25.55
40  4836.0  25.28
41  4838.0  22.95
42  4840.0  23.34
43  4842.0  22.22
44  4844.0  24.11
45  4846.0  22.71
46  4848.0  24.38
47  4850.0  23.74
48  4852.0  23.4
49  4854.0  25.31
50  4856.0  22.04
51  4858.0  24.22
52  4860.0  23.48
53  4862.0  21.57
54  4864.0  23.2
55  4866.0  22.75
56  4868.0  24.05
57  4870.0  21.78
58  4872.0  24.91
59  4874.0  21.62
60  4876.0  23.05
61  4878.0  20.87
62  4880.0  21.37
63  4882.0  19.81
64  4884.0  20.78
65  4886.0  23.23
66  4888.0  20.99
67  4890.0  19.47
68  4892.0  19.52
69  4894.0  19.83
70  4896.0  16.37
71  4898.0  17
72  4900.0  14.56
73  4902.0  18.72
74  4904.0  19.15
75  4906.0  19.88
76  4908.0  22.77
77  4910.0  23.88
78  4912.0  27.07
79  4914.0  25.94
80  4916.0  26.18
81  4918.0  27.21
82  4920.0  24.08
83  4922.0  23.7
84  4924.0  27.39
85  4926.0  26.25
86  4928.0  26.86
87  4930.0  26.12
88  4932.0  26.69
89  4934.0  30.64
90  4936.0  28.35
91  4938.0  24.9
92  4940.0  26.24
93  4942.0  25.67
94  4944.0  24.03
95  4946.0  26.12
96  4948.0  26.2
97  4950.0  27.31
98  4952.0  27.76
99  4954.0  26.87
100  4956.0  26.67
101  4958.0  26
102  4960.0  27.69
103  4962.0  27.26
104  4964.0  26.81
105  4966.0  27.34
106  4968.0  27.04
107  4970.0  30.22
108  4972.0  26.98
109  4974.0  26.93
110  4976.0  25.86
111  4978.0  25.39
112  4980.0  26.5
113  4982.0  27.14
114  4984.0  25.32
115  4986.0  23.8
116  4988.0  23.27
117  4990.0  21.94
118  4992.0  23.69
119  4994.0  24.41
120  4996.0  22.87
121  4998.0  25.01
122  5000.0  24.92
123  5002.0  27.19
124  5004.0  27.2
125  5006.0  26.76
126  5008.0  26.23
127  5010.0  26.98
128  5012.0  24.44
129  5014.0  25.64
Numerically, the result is -2.1 Ang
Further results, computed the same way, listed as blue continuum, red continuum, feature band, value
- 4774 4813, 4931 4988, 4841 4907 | 6.95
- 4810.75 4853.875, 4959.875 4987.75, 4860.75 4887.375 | 2.01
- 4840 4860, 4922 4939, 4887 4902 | 4.21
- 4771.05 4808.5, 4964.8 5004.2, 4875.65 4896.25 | 2.76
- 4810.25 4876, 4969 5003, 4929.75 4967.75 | -3.13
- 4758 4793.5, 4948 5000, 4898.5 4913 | 2.19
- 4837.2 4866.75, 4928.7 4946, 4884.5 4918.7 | 5.43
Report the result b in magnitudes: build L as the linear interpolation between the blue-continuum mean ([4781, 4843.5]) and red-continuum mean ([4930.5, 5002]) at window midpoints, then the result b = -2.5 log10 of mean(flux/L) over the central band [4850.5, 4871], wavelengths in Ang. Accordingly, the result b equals 0.017 mag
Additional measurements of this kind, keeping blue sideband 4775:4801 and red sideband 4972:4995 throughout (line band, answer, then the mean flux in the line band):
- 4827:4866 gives -0.026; 23.5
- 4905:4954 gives -0.074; 25.9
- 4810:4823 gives 0.074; 21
